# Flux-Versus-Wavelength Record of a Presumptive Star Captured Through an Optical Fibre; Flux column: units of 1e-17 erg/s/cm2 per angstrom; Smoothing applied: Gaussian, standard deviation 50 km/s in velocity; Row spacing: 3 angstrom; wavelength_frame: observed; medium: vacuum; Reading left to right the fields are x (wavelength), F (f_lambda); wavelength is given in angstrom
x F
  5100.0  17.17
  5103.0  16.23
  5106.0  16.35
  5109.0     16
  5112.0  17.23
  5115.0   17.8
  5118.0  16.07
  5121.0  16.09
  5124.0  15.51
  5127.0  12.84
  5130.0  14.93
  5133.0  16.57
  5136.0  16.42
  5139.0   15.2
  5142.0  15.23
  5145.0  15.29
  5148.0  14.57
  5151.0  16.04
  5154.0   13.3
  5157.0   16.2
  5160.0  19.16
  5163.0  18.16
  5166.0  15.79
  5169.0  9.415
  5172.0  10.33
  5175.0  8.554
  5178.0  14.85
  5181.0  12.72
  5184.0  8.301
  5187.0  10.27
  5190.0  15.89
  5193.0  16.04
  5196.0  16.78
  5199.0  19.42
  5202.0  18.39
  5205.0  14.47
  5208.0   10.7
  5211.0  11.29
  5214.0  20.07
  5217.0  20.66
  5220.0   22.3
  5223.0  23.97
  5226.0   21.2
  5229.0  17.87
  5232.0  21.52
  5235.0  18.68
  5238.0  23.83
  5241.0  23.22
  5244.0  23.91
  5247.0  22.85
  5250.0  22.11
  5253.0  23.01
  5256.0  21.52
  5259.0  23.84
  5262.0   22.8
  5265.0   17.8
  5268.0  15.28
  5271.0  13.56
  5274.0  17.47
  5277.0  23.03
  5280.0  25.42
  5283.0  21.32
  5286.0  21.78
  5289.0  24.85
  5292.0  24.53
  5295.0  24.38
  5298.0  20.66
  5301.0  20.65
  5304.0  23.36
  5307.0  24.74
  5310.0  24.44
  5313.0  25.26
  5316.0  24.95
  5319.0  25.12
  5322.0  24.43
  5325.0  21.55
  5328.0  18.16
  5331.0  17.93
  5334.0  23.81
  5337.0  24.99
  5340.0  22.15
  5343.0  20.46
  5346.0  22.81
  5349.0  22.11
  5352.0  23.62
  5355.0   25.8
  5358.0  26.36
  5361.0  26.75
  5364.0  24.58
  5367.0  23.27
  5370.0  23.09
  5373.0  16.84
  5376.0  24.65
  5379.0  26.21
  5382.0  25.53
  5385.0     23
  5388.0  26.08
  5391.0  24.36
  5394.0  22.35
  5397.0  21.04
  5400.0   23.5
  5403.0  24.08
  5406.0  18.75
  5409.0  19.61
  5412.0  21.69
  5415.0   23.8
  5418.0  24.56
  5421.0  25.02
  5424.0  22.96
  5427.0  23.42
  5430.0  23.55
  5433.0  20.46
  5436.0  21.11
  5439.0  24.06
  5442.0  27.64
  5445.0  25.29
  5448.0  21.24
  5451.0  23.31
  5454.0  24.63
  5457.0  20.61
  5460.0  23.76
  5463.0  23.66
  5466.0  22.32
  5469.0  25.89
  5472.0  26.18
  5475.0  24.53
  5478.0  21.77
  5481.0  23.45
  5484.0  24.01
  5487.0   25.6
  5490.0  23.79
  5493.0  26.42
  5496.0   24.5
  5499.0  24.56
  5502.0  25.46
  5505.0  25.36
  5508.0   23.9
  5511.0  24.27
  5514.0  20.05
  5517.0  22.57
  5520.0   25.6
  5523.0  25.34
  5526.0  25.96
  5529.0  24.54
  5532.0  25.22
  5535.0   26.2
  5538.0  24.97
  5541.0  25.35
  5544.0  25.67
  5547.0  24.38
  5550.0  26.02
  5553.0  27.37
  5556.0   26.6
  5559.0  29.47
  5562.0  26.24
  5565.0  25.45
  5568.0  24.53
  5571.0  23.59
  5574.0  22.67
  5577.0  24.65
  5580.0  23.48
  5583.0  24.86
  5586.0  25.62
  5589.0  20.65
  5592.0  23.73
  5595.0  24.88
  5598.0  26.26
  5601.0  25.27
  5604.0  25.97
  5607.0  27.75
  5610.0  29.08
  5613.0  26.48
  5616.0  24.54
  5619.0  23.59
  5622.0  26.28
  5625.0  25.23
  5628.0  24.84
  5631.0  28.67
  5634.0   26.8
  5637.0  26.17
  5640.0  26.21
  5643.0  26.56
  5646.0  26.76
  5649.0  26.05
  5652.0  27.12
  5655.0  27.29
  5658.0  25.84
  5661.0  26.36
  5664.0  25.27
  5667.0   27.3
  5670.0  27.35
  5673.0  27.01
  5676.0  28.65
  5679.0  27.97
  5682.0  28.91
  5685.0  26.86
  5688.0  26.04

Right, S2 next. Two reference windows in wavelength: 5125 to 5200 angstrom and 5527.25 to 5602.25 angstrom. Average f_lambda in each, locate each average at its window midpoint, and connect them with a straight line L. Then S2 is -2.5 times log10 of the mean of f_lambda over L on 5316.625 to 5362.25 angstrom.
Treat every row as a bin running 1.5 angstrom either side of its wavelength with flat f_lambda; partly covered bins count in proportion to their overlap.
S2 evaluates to -0.20 mag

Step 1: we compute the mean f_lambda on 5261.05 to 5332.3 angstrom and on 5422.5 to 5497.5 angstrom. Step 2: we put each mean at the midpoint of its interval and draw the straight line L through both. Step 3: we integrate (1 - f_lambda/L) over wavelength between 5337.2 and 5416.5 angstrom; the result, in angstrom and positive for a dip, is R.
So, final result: -1.5 angstrom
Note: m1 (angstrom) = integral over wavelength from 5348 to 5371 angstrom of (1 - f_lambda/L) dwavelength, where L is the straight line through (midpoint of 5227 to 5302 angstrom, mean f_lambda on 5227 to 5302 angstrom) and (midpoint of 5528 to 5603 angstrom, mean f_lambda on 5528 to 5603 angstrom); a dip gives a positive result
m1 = -2.0 angstrom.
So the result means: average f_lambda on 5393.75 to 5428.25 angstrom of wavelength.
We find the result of 22.6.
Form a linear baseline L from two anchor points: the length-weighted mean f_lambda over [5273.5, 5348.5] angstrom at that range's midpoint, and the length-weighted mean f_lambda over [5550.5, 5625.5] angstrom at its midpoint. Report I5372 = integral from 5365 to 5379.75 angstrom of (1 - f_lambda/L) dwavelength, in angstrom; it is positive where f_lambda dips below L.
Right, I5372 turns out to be 0.4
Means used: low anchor 22.8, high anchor 25.4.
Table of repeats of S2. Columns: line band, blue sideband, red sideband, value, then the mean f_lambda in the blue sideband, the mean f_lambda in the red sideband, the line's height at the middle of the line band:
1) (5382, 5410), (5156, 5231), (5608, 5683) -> -0.11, 15.7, 26.6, 20.6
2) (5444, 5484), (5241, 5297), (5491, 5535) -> 0.02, 21.7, 24.6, 24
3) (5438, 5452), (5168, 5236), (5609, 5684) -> -0.12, 15.8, 26.6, 21.7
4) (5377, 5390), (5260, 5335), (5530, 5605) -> -0.10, 21.9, 25.2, 22.9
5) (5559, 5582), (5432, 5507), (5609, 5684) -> 0.03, 24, 26.6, 25.5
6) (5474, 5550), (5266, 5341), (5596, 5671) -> 0.01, 22.1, 26.3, 24.8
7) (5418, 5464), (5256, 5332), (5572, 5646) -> 0.01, 21.9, 25.4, 23.6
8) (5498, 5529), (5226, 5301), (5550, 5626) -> 0.01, 21.4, 25.4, 24.5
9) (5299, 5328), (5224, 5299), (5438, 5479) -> -0.06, 21.5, 23.9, 22.1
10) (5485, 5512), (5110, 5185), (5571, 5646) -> -0.09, 14.7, 25.4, 22.9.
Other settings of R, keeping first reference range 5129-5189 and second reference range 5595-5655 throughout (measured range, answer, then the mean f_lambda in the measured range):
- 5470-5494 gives -2.04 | 24.5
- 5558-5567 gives -0.78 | 26.8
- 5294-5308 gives -3.80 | 22.6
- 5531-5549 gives -0.95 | 25.3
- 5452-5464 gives -0.68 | 23.2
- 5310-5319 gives -3.40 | 25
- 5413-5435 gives -2.40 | 23.3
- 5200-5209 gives 0.15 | 15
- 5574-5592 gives 1.03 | 23.7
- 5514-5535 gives -0.86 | 24.6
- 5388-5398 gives -1.48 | 23.2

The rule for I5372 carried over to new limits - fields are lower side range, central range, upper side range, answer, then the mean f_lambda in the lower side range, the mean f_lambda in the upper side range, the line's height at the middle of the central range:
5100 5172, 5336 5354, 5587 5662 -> -2.4 angstrom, 15.6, 25.9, 20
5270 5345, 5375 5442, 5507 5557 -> 0.8 angstrom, 22.4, 24.9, 23.6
